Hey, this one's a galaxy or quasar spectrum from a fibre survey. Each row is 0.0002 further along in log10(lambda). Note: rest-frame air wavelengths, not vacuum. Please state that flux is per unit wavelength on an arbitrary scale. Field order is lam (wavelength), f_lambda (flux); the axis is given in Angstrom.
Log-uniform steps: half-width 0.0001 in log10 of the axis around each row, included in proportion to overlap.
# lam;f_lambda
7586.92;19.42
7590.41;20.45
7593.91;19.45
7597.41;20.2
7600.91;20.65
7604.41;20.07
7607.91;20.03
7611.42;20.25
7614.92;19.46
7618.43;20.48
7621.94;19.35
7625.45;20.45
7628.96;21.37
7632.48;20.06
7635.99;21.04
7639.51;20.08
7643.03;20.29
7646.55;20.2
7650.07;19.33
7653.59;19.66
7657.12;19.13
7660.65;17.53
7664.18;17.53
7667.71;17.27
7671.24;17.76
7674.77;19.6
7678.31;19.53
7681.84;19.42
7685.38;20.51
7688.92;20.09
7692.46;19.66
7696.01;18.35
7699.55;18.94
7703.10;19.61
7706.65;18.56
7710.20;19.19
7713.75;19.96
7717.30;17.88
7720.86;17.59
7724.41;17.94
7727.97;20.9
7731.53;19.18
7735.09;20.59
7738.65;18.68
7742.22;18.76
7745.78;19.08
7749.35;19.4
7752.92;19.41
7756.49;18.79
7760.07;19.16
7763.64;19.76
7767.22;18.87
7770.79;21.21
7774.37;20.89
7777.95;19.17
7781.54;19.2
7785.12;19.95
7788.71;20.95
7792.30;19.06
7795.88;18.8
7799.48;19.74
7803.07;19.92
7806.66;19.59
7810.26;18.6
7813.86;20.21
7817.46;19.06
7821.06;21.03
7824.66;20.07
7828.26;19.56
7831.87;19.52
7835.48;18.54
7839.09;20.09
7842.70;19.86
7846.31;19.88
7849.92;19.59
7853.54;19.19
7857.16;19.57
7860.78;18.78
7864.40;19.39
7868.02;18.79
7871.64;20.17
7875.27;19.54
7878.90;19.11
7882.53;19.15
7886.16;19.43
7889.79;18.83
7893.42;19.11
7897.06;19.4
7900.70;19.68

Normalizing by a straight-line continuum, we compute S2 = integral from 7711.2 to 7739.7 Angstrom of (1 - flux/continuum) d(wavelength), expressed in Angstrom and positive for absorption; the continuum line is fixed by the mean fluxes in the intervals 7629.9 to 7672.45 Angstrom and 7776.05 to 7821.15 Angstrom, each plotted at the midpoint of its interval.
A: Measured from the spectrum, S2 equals 0.4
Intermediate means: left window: 19.2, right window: 19.6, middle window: 19.1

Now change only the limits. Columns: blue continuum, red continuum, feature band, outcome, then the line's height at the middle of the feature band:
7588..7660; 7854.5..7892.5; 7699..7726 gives 1.47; 19.8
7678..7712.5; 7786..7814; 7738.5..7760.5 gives 0.48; 19.5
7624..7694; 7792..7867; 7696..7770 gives 1.52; 19.5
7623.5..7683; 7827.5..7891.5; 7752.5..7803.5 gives -0.68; 19.4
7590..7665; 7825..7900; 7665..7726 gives 2.55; 19.7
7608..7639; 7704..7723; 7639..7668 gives 1.04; 19.7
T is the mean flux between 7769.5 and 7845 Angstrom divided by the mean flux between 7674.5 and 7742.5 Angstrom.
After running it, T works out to 1.0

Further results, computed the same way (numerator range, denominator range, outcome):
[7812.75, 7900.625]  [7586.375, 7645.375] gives 0.97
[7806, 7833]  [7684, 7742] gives 1.03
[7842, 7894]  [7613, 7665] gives 0.98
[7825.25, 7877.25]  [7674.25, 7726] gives 1.02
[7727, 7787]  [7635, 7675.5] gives 1.03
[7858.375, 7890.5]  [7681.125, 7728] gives 1.01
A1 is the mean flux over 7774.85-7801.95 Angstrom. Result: 19.6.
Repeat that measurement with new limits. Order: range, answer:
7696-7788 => 19.3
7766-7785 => 19.9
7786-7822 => 19.7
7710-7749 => 19.1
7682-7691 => 20.1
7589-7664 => 19.9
